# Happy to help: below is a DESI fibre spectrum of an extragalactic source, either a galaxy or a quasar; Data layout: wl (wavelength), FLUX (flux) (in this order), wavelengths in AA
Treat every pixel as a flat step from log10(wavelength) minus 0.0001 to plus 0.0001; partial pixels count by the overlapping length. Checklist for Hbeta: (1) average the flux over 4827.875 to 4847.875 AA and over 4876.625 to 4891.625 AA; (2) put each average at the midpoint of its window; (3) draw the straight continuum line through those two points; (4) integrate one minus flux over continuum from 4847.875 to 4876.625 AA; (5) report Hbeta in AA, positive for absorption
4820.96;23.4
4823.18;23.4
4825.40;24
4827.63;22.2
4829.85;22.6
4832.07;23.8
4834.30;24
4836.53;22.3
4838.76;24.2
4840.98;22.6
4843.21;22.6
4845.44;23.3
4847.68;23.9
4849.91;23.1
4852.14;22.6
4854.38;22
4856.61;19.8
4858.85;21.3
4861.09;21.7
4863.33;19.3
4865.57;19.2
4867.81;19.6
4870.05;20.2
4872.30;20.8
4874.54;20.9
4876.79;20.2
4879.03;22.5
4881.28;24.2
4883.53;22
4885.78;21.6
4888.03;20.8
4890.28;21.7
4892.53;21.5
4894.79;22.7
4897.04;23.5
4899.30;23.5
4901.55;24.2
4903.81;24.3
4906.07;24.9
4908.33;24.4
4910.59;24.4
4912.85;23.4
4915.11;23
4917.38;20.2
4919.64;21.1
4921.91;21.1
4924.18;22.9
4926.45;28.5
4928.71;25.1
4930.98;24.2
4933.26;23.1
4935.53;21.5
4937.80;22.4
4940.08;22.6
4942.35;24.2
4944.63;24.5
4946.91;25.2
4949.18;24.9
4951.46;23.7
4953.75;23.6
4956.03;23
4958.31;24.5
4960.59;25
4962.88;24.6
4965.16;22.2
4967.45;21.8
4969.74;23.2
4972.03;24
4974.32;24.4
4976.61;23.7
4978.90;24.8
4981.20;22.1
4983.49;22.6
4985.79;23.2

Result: 2.0 AA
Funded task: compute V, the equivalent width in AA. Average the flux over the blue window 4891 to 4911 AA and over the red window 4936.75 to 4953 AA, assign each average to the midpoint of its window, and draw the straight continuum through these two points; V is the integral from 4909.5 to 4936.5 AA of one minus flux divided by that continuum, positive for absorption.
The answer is 0.6 AA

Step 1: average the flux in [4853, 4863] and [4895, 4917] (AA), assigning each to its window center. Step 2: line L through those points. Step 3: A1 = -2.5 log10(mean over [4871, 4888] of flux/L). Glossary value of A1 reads 0.03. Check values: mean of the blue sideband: 21.1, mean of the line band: 21.7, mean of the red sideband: 23.8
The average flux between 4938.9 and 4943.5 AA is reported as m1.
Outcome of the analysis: 23.4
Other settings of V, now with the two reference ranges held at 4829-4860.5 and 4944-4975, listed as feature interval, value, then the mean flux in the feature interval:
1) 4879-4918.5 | 0.5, 22.9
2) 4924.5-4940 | -0.2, 24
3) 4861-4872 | 1.5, 19.9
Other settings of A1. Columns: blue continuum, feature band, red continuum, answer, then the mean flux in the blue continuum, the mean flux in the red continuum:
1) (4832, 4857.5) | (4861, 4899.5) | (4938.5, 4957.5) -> 0.09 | 22.8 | 23.9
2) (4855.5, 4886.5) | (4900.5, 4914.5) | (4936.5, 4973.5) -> -0.10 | 20.9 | 23.7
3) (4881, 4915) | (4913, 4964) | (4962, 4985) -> -0.02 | 23.1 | 23.3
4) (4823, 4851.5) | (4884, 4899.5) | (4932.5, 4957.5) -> 0.06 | 23.2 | 23.5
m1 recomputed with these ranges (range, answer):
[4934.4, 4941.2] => 22.2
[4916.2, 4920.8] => 20.7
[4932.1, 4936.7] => 22.3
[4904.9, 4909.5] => 24.6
